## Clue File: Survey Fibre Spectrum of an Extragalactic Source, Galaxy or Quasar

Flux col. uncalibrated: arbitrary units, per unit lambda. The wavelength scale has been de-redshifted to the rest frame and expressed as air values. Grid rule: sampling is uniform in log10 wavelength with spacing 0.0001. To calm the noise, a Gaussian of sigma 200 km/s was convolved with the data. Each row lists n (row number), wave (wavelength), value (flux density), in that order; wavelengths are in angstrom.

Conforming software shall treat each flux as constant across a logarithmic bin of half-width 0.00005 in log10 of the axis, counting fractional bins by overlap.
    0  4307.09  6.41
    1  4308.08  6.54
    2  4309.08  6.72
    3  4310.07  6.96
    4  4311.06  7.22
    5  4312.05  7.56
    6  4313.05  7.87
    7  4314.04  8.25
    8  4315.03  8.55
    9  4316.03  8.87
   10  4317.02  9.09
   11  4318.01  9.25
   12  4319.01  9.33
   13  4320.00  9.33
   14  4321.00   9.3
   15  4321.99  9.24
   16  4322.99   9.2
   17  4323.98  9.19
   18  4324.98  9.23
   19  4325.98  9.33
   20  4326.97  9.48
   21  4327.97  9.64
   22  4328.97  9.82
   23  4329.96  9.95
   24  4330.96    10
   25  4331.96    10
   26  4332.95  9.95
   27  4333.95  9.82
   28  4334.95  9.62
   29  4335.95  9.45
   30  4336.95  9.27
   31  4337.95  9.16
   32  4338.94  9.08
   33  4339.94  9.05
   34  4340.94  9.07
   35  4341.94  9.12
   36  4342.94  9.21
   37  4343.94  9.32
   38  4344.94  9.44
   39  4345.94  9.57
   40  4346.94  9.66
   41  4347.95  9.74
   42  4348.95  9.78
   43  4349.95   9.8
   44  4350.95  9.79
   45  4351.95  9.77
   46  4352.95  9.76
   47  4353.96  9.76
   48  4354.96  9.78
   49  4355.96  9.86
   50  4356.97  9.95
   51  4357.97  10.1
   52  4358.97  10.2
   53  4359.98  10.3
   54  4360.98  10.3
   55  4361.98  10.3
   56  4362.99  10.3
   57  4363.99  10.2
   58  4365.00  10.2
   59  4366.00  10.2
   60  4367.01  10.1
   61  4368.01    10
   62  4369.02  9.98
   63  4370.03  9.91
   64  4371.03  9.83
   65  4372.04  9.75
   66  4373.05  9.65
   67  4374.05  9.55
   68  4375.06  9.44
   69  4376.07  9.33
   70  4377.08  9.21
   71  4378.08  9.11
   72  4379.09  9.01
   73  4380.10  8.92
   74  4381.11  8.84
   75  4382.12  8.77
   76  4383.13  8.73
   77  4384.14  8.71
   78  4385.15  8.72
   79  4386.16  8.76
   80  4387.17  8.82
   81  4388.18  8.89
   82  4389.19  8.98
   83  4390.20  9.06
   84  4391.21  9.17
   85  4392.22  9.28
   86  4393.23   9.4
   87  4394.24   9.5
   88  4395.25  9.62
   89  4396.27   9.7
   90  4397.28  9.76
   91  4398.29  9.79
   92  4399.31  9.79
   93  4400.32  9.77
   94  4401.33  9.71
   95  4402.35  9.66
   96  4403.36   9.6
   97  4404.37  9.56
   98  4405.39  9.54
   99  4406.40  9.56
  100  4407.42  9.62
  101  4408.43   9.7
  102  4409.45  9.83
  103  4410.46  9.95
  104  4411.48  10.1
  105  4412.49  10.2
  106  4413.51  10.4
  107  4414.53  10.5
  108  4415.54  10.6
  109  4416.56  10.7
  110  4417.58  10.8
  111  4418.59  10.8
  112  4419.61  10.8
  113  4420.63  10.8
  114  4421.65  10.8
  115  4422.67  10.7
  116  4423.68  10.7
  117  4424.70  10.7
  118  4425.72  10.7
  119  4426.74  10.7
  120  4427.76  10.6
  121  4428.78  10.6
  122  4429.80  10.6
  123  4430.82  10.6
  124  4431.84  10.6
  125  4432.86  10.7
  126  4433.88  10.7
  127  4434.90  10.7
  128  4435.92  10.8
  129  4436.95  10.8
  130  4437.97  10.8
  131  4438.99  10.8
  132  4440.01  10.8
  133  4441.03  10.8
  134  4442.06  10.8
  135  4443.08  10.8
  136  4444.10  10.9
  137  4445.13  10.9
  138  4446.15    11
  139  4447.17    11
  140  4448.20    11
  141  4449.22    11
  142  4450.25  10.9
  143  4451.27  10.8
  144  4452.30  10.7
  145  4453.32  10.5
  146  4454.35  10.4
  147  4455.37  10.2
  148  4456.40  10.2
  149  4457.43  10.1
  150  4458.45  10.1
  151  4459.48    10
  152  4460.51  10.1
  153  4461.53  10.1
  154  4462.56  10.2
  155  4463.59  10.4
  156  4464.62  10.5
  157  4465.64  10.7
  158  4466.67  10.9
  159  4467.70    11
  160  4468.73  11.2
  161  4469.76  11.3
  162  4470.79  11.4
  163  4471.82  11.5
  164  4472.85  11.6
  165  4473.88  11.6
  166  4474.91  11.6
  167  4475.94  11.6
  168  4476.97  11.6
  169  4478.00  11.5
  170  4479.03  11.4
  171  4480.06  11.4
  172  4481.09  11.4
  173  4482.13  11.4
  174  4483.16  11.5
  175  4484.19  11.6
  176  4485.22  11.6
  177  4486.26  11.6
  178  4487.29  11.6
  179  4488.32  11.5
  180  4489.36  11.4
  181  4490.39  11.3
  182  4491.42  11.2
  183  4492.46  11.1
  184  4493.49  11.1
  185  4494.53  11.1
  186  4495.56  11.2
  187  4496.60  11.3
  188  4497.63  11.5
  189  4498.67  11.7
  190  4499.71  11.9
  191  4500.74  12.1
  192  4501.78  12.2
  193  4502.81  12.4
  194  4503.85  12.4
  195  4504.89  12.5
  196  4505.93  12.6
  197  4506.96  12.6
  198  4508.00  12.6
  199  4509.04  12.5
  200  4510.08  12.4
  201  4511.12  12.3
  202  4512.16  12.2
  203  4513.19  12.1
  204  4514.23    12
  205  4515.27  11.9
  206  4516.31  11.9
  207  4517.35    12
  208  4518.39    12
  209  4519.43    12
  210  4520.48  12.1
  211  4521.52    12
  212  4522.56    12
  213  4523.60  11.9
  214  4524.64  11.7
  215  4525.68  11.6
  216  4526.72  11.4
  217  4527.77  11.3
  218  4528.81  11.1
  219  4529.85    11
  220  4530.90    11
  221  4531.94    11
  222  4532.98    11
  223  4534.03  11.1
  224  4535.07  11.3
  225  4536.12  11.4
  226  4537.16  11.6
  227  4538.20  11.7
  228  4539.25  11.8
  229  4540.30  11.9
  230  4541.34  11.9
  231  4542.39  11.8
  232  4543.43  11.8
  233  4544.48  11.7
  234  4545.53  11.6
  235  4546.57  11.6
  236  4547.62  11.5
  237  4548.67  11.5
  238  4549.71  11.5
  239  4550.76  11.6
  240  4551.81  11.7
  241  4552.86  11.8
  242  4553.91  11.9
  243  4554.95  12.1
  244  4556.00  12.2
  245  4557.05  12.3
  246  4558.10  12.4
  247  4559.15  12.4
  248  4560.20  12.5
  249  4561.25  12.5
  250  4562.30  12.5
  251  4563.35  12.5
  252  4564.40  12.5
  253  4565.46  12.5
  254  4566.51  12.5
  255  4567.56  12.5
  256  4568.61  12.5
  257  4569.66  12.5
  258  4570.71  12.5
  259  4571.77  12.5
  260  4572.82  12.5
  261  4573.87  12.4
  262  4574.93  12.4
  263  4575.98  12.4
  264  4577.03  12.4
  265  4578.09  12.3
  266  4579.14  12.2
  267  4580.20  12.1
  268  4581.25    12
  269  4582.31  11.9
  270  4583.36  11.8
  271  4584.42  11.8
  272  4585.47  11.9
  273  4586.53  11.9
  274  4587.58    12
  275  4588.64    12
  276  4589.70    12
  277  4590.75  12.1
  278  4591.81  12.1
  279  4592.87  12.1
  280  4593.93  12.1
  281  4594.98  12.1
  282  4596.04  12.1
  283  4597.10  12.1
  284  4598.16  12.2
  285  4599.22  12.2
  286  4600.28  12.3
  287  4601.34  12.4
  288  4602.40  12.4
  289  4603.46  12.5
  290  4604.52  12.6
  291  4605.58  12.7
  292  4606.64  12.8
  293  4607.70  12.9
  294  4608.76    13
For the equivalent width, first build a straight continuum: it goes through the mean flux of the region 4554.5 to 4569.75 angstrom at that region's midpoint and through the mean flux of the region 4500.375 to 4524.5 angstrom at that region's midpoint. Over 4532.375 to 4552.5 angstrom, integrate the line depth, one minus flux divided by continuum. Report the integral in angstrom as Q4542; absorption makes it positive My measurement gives 1.2 angstrom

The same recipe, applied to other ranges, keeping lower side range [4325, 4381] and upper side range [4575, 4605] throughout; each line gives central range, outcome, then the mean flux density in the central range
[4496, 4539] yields -1.7 angstrom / 11.8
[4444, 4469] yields 0.4 angstrom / 10.6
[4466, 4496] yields -1.0 angstrom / 11.4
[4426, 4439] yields -0.2 angstrom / 10.7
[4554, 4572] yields -0.8 angstrom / 12.4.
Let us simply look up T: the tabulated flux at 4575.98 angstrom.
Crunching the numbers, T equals 12.4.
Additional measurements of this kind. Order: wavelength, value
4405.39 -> 9.54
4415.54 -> 10.6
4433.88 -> 10.7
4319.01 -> 9.33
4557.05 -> 12.3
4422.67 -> 10.7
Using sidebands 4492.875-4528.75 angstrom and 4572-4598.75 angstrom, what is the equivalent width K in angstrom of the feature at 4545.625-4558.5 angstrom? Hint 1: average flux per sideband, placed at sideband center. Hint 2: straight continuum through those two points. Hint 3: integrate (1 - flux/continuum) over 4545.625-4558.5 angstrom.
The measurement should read 0.2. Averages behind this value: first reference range 11.9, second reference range 12.1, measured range 11.8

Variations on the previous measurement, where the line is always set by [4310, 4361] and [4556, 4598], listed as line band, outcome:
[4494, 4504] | -0.39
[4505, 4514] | -0.76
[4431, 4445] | -0.24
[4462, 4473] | -0.01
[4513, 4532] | -0.16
